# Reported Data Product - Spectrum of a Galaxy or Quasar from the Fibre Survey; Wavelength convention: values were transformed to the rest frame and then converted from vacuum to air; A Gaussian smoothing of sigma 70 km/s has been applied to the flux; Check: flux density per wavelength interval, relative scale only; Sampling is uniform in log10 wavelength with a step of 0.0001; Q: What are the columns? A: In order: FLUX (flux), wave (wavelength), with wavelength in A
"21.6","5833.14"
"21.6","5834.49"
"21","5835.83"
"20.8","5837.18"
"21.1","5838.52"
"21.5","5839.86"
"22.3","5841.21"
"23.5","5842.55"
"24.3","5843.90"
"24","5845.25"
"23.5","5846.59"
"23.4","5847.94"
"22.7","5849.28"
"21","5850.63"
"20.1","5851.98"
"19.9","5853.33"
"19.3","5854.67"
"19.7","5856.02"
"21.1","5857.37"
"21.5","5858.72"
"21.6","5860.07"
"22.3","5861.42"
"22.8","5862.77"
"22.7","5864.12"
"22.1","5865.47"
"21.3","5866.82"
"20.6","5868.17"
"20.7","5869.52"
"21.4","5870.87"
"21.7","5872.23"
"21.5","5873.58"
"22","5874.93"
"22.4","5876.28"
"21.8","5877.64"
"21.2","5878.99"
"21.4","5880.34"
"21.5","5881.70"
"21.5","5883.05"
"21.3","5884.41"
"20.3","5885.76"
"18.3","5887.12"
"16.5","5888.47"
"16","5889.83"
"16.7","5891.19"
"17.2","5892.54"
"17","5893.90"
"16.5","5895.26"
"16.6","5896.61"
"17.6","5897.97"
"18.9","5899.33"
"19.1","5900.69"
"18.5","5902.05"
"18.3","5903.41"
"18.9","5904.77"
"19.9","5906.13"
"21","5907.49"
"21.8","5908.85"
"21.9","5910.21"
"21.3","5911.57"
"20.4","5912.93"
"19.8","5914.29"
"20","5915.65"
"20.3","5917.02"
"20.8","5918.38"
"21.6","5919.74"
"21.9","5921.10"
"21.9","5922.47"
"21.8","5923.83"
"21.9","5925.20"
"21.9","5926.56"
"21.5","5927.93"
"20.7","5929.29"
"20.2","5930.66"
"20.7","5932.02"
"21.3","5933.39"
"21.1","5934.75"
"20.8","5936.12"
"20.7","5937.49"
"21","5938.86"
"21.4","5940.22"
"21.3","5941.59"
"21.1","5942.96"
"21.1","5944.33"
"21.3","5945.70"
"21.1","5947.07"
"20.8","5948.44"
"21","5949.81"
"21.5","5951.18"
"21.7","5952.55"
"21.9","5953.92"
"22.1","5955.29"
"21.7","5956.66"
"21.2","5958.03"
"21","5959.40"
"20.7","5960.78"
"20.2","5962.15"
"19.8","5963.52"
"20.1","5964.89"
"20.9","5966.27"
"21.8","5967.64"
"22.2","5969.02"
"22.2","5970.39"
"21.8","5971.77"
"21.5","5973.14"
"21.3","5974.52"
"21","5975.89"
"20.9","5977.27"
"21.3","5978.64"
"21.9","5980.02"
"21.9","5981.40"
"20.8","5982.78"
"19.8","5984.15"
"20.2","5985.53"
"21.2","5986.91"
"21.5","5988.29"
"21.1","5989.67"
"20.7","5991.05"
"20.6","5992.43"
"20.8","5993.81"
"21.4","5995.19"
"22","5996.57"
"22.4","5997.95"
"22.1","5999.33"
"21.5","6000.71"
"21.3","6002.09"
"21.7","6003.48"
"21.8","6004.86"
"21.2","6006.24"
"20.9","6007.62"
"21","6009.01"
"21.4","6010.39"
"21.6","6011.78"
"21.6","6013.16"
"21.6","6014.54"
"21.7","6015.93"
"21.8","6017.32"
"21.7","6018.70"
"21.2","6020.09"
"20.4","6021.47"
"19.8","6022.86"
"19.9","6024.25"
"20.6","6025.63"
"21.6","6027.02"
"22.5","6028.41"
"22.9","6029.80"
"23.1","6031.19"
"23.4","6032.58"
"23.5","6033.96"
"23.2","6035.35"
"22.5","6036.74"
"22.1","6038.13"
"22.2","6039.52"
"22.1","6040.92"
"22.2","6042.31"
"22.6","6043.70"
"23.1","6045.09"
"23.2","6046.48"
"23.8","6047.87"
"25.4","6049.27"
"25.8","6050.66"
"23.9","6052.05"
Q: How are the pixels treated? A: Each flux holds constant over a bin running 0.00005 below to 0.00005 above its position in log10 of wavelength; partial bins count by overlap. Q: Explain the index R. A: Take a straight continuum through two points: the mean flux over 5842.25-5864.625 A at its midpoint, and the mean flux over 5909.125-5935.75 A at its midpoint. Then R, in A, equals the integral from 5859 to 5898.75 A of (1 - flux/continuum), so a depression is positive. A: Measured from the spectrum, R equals 2.71 A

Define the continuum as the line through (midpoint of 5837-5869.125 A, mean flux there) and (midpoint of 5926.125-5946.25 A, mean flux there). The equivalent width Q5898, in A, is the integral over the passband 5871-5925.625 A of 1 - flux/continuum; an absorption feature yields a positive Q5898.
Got 3.6 A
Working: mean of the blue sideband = 21.8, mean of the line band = 20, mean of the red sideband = 21.1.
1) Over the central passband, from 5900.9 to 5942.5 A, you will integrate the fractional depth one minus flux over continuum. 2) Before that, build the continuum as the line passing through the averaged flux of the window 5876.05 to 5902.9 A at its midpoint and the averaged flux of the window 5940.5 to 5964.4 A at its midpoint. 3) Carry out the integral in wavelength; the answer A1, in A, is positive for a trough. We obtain -1.5 A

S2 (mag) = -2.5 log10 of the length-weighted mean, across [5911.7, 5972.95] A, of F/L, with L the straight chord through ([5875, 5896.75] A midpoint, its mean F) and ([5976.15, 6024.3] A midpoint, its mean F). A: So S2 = -0.05 mag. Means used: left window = 19.3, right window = 21.2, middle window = 21.1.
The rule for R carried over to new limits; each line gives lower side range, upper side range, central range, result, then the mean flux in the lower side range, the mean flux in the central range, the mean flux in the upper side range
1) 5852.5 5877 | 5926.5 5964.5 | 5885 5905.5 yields 3.3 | 21.4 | 17.8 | 21.1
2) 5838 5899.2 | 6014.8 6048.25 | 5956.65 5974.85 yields 0.3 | 20.7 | 21.1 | 22.1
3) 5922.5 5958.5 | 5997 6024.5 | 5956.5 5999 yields 0.3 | 21.3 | 21.2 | 21.4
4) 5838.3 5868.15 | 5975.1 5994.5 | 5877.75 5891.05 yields 1.2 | 21.9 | 19.7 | 21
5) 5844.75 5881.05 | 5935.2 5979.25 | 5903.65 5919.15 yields 0.7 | 21.6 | 20.5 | 21.2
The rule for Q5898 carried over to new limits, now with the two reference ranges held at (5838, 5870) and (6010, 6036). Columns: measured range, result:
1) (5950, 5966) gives 0.5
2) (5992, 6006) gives 0.1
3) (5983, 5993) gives 0.5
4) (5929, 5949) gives 0.7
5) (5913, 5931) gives 0.6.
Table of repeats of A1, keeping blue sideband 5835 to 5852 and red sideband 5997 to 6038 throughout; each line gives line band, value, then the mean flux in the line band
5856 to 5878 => 0.6 A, 21.6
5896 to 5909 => 1.9 A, 19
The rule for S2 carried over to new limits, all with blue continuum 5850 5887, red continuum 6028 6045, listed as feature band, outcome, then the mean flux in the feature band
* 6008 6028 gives 0.07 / 21.1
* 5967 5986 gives 0.04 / 21.3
